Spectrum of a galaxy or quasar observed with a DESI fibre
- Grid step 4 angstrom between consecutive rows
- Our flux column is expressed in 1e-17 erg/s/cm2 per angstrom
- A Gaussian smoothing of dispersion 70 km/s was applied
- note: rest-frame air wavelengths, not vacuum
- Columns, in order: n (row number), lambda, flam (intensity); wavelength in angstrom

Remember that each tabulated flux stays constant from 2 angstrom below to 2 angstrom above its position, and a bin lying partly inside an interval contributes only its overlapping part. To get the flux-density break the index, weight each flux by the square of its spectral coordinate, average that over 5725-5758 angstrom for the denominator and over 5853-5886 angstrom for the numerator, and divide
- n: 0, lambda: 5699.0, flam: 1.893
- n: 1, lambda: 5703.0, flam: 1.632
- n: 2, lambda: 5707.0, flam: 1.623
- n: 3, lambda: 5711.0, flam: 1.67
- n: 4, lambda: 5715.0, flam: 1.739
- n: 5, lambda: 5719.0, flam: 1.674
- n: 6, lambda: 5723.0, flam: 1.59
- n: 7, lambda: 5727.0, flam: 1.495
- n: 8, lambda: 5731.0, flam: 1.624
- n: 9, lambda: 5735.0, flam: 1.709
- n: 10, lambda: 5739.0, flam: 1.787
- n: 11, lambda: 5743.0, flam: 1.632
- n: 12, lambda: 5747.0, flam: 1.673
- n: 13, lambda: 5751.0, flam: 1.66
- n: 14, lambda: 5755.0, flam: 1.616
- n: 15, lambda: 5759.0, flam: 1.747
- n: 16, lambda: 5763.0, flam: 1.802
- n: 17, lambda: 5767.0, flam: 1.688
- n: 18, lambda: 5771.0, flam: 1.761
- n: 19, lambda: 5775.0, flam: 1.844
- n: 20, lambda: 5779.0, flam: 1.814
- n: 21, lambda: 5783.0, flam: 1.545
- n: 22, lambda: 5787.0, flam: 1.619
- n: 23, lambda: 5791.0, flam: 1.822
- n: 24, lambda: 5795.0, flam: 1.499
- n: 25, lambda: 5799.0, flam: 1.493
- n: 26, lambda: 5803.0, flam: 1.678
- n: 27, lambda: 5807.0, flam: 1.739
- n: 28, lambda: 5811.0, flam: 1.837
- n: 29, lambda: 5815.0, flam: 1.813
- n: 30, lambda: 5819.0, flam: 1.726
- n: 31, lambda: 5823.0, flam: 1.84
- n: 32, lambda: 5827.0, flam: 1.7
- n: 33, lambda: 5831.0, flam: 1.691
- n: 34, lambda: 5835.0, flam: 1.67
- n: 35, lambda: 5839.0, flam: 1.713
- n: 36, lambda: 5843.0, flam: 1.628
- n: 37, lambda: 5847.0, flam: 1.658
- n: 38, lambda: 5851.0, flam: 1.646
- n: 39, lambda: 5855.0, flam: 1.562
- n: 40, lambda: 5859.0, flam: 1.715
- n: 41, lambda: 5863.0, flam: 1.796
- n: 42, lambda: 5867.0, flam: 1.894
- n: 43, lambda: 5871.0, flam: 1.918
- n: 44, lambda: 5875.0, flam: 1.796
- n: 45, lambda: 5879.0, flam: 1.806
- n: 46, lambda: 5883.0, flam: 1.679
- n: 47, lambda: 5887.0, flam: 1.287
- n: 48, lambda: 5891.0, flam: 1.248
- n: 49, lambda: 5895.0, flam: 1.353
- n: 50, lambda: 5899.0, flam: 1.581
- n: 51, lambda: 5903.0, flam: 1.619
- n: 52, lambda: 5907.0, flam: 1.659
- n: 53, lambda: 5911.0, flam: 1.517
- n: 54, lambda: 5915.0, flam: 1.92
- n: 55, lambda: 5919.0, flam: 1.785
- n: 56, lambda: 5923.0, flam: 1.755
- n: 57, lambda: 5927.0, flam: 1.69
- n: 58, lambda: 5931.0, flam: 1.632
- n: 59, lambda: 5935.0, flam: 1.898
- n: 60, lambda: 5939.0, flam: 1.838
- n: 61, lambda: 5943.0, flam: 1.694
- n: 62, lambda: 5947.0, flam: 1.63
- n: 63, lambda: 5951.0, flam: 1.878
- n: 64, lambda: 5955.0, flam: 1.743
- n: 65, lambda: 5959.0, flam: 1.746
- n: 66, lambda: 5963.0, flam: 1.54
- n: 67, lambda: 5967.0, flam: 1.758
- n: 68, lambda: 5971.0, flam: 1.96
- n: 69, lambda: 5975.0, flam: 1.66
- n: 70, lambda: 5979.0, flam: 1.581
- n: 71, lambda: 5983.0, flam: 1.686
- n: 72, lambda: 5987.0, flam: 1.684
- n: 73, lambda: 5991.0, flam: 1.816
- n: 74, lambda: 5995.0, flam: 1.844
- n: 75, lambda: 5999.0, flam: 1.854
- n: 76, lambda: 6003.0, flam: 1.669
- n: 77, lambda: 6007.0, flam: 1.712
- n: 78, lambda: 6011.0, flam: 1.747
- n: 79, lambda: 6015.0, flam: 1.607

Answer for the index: 1.11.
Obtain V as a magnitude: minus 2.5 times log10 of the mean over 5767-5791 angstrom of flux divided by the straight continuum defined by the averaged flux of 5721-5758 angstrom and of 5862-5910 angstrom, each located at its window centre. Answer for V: -0.053 mag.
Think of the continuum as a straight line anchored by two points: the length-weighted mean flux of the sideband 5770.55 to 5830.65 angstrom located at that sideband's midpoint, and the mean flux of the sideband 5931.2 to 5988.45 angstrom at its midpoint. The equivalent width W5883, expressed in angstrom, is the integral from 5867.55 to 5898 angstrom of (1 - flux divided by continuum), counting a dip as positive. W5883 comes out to 2.2 angstrom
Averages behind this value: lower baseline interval 1.71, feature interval 1.6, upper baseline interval 1.73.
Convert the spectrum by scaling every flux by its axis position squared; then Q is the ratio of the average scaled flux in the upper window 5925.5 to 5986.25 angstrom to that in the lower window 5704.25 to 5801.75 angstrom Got 1.11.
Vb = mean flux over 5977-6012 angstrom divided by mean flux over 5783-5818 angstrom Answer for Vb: 1.0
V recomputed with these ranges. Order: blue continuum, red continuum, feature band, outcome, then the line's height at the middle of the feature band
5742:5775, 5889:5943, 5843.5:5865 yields 0.002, 1.68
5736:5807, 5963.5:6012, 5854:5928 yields 0.035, 1.72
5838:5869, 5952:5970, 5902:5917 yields 0.019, 1.71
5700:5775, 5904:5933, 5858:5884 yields -0.068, 1.7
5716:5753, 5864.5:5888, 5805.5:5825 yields -0.052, 1.71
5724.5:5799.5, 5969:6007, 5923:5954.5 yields -0.011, 1.73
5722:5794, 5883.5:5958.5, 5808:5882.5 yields -0.047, 1.67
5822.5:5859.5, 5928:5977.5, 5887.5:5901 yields 0.230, 1.71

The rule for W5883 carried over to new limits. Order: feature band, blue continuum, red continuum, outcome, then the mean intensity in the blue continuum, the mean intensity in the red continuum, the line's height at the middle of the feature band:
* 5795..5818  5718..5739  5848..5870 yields -0.1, 1.63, 1.73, 1.69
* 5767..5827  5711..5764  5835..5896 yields -1.9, 1.67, 1.65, 1.66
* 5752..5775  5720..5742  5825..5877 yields -0.9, 1.64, 1.72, 1.66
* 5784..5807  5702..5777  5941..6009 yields 0.9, 1.68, 1.73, 1.69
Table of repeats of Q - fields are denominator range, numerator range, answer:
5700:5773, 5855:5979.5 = 1.08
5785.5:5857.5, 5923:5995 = 1.08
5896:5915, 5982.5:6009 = 1.12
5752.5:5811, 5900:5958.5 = 1.07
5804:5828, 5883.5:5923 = 0.91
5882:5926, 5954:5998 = 1.12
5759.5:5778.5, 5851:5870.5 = 1.02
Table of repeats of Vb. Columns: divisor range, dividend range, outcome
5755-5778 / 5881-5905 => 0.83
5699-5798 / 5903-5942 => 1.03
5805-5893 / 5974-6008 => 1.02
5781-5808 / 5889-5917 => 0.96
